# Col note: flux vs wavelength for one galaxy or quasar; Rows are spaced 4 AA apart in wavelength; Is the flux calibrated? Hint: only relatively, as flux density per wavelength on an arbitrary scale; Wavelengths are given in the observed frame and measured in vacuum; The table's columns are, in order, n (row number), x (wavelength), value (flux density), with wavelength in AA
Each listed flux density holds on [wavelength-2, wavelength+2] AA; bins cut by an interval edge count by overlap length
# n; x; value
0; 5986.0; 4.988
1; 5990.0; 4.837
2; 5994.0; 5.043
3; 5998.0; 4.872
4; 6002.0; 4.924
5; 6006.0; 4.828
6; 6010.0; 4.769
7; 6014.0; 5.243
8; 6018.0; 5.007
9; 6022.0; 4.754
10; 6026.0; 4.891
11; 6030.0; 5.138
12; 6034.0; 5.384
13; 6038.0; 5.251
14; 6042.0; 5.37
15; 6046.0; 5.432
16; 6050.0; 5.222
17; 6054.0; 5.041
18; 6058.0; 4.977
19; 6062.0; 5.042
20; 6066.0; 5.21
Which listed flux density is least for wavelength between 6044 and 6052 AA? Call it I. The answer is 5.222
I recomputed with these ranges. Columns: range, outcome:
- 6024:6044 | 4.891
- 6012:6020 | 5.007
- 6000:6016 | 4.769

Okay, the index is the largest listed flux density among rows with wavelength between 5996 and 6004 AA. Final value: 4.924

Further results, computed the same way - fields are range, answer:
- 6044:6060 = 5.432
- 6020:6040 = 5.384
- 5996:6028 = 5.243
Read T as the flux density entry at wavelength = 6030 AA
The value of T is 5.138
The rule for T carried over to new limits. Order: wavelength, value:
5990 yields 4.837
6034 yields 5.384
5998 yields 4.872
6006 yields 4.828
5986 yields 4.988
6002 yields 4.924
